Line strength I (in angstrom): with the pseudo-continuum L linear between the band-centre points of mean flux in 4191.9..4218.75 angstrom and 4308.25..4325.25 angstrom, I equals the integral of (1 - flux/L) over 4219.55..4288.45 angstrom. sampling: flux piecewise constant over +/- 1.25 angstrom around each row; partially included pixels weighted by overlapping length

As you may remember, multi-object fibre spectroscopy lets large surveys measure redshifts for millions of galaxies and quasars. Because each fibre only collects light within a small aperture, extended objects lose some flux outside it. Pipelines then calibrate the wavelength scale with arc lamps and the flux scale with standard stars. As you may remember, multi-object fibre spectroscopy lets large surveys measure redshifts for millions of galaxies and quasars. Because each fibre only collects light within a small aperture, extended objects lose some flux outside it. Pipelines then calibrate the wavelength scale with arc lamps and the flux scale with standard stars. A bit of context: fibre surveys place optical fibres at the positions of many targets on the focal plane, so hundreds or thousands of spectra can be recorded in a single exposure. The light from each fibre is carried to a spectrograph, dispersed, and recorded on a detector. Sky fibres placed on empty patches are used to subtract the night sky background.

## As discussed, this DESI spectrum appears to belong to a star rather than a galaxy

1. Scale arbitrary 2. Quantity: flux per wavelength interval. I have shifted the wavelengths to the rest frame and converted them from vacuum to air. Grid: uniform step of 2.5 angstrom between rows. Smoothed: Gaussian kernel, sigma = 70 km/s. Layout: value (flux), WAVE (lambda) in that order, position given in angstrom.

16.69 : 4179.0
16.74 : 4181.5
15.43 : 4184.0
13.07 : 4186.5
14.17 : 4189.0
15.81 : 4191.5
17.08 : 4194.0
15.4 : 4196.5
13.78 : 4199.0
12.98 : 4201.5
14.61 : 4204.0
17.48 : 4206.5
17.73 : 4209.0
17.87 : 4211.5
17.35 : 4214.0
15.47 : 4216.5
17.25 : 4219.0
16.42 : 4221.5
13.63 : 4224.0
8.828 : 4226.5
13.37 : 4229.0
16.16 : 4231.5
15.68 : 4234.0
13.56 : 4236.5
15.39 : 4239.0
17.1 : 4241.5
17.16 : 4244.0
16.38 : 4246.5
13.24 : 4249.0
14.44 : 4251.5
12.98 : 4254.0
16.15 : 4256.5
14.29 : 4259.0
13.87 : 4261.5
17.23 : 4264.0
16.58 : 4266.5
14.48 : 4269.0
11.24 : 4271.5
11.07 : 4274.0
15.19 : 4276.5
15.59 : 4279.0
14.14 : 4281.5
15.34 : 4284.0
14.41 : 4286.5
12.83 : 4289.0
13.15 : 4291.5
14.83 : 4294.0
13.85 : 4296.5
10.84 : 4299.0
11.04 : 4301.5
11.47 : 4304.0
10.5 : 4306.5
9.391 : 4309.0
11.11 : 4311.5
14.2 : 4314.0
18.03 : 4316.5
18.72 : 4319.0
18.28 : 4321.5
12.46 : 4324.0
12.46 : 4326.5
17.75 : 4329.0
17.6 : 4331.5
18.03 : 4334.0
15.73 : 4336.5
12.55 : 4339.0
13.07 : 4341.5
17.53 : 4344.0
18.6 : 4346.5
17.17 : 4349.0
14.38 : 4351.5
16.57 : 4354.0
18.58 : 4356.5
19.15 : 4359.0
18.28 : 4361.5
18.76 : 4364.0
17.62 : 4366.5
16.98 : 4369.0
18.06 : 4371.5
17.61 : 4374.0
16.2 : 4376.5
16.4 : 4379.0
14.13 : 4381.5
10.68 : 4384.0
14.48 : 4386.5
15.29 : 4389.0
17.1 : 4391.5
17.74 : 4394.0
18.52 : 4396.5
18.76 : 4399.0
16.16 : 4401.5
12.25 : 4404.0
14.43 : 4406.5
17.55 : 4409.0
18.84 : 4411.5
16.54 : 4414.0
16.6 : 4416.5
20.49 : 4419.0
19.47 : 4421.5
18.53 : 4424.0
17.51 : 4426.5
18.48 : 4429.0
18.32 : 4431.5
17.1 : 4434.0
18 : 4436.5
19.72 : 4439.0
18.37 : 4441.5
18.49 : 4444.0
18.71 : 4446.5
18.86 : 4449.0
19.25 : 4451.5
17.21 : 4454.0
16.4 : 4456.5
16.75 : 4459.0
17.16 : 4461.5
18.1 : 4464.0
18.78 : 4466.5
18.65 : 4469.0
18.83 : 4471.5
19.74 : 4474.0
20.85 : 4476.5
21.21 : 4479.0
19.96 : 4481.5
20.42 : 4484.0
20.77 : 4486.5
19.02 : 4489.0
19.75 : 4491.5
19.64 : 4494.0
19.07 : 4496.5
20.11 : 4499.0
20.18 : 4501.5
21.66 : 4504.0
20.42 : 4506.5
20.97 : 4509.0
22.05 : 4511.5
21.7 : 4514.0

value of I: 3.85 angstrom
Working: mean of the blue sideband 16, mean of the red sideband 14.8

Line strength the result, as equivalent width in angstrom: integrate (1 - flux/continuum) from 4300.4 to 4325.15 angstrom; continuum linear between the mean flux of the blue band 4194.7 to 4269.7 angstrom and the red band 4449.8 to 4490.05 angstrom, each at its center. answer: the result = 4.5 angstrom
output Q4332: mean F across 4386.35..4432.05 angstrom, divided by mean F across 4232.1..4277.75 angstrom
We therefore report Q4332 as 1.17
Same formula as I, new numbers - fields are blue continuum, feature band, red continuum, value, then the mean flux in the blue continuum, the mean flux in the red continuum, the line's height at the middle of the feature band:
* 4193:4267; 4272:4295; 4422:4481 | 3.0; 15.3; 18.5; 16.1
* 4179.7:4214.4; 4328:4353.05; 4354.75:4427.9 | 0.6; 15.7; 17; 16.6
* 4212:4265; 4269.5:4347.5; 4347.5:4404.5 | 8.2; 15.1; 16.6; 15.9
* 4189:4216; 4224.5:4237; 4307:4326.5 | 1.6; 15.9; 14.3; 15.5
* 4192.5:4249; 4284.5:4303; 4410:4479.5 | 3.8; 15.4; 18.4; 16.4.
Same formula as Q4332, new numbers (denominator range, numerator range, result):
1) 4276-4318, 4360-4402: 1.25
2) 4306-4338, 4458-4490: 1.28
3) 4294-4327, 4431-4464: 1.35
